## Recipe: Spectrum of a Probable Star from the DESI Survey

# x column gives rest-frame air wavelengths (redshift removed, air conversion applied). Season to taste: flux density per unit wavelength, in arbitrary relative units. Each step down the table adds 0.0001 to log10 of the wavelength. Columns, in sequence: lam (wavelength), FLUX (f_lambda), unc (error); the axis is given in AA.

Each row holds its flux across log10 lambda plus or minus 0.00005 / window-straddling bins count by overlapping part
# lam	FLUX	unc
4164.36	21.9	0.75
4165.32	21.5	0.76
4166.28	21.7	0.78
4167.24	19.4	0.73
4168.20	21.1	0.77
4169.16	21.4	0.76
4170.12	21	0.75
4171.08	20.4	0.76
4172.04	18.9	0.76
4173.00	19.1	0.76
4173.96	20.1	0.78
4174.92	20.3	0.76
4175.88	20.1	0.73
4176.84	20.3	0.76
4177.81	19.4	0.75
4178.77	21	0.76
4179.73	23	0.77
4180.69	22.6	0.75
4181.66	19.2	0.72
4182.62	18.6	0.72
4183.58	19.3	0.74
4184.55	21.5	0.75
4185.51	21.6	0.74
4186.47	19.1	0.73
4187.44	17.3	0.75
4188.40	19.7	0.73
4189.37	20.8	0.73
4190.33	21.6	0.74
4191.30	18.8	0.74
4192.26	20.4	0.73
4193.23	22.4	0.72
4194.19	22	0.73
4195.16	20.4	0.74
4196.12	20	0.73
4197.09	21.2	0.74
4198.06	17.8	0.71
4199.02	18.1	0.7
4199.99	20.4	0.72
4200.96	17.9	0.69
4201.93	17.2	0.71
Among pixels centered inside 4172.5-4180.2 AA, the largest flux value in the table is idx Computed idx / 23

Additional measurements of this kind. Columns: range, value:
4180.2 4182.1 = 22.6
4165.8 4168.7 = 21.7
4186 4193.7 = 22.4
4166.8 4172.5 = 21.4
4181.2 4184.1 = 19.3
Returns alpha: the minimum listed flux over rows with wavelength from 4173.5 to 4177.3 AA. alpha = 20.1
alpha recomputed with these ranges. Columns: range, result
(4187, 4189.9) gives 17.3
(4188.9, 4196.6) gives 18.8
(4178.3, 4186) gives 18.6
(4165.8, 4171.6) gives 19.4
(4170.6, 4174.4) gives 18.9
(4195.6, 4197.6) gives 20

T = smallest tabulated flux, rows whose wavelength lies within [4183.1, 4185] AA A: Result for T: 19.3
